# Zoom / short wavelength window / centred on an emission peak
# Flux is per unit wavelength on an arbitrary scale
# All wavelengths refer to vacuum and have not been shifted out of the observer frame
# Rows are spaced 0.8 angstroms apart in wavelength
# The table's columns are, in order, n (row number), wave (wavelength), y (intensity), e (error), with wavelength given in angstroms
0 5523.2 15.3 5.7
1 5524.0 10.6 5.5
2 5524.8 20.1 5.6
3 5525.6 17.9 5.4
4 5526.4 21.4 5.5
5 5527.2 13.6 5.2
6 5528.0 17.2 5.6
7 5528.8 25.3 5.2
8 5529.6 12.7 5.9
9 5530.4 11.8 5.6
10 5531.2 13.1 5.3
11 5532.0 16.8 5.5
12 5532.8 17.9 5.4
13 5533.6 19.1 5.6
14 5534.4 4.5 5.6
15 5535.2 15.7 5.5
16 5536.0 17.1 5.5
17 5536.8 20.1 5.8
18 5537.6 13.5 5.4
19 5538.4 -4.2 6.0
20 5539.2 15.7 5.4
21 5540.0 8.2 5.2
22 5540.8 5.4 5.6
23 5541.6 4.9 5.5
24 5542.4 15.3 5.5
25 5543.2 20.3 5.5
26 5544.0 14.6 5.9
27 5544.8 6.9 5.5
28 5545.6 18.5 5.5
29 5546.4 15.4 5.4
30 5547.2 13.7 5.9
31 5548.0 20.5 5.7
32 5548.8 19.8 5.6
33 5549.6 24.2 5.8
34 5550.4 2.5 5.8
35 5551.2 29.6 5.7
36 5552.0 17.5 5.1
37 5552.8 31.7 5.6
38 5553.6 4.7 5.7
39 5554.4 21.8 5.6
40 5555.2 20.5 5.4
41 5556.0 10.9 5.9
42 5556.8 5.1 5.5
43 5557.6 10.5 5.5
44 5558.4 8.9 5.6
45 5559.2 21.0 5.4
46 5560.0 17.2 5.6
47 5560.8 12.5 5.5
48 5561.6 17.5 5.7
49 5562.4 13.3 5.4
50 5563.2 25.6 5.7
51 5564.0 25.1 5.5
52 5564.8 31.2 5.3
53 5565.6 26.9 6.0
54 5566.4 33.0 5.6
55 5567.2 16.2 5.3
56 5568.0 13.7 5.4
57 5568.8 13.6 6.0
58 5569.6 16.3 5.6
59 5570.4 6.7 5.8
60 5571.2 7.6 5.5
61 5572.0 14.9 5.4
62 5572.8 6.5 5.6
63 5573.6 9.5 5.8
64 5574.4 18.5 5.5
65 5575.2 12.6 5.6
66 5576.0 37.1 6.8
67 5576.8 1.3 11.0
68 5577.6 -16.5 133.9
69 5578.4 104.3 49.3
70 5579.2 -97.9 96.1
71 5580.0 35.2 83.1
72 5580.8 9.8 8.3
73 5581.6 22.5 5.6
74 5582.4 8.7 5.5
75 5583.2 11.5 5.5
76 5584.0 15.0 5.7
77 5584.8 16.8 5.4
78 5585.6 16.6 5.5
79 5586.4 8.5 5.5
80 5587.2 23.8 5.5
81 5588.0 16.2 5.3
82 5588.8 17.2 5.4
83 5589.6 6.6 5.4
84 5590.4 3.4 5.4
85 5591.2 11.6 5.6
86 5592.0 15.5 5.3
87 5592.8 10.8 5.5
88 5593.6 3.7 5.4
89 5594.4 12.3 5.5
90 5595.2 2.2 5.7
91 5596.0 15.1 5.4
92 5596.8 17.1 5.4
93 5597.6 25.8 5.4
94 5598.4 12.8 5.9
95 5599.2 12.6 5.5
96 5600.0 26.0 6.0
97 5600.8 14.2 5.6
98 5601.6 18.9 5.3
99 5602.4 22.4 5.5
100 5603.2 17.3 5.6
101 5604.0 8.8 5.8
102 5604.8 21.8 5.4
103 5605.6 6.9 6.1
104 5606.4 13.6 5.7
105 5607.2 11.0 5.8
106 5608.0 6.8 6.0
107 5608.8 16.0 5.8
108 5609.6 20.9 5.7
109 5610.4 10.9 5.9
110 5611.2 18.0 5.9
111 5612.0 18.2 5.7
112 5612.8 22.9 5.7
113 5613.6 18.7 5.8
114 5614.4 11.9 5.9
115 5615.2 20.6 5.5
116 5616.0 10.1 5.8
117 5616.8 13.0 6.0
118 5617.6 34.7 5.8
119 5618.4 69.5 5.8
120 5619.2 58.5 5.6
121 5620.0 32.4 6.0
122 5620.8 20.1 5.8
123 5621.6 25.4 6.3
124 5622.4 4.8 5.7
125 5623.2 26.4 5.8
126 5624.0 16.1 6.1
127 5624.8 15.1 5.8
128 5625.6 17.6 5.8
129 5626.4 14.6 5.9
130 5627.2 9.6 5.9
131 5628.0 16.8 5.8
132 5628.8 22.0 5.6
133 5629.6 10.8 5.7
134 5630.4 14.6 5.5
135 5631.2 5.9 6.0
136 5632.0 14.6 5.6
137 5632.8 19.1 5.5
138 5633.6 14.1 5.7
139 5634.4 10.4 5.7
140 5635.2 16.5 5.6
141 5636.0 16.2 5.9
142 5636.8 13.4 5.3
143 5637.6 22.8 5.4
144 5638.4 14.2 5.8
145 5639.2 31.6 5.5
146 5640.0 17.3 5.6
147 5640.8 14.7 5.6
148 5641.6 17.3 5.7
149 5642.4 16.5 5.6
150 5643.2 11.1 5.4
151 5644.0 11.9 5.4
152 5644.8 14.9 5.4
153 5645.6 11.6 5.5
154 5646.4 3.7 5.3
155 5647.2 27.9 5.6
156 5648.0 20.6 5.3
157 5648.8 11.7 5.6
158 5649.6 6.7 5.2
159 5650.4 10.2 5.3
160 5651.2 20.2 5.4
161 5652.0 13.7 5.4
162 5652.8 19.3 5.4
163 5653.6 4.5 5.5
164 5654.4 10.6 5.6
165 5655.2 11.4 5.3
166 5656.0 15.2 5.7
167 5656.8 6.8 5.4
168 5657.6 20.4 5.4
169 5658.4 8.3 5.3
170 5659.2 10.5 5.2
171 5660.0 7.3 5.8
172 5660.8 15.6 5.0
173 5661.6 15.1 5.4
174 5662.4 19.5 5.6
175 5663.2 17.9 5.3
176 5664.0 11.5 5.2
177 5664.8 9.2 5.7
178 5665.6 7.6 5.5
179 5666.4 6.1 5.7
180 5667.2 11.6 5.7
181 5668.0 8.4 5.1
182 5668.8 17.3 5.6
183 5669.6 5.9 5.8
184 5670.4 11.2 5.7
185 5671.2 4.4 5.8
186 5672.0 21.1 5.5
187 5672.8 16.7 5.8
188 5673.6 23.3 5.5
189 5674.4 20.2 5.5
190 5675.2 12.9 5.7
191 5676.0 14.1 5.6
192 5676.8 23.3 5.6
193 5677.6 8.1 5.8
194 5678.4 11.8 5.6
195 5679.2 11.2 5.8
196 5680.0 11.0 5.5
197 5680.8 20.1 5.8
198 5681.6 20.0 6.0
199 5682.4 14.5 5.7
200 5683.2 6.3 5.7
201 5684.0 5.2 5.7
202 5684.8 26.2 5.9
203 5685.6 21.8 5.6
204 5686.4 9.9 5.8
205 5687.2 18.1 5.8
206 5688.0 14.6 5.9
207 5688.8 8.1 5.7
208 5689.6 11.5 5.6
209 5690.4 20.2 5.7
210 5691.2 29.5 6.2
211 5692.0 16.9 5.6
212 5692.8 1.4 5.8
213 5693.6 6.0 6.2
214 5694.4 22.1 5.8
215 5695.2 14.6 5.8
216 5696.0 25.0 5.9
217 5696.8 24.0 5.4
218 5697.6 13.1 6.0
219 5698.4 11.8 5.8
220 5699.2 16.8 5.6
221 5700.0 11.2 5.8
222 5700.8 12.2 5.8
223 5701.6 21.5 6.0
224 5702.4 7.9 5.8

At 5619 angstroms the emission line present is [O III] 5007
